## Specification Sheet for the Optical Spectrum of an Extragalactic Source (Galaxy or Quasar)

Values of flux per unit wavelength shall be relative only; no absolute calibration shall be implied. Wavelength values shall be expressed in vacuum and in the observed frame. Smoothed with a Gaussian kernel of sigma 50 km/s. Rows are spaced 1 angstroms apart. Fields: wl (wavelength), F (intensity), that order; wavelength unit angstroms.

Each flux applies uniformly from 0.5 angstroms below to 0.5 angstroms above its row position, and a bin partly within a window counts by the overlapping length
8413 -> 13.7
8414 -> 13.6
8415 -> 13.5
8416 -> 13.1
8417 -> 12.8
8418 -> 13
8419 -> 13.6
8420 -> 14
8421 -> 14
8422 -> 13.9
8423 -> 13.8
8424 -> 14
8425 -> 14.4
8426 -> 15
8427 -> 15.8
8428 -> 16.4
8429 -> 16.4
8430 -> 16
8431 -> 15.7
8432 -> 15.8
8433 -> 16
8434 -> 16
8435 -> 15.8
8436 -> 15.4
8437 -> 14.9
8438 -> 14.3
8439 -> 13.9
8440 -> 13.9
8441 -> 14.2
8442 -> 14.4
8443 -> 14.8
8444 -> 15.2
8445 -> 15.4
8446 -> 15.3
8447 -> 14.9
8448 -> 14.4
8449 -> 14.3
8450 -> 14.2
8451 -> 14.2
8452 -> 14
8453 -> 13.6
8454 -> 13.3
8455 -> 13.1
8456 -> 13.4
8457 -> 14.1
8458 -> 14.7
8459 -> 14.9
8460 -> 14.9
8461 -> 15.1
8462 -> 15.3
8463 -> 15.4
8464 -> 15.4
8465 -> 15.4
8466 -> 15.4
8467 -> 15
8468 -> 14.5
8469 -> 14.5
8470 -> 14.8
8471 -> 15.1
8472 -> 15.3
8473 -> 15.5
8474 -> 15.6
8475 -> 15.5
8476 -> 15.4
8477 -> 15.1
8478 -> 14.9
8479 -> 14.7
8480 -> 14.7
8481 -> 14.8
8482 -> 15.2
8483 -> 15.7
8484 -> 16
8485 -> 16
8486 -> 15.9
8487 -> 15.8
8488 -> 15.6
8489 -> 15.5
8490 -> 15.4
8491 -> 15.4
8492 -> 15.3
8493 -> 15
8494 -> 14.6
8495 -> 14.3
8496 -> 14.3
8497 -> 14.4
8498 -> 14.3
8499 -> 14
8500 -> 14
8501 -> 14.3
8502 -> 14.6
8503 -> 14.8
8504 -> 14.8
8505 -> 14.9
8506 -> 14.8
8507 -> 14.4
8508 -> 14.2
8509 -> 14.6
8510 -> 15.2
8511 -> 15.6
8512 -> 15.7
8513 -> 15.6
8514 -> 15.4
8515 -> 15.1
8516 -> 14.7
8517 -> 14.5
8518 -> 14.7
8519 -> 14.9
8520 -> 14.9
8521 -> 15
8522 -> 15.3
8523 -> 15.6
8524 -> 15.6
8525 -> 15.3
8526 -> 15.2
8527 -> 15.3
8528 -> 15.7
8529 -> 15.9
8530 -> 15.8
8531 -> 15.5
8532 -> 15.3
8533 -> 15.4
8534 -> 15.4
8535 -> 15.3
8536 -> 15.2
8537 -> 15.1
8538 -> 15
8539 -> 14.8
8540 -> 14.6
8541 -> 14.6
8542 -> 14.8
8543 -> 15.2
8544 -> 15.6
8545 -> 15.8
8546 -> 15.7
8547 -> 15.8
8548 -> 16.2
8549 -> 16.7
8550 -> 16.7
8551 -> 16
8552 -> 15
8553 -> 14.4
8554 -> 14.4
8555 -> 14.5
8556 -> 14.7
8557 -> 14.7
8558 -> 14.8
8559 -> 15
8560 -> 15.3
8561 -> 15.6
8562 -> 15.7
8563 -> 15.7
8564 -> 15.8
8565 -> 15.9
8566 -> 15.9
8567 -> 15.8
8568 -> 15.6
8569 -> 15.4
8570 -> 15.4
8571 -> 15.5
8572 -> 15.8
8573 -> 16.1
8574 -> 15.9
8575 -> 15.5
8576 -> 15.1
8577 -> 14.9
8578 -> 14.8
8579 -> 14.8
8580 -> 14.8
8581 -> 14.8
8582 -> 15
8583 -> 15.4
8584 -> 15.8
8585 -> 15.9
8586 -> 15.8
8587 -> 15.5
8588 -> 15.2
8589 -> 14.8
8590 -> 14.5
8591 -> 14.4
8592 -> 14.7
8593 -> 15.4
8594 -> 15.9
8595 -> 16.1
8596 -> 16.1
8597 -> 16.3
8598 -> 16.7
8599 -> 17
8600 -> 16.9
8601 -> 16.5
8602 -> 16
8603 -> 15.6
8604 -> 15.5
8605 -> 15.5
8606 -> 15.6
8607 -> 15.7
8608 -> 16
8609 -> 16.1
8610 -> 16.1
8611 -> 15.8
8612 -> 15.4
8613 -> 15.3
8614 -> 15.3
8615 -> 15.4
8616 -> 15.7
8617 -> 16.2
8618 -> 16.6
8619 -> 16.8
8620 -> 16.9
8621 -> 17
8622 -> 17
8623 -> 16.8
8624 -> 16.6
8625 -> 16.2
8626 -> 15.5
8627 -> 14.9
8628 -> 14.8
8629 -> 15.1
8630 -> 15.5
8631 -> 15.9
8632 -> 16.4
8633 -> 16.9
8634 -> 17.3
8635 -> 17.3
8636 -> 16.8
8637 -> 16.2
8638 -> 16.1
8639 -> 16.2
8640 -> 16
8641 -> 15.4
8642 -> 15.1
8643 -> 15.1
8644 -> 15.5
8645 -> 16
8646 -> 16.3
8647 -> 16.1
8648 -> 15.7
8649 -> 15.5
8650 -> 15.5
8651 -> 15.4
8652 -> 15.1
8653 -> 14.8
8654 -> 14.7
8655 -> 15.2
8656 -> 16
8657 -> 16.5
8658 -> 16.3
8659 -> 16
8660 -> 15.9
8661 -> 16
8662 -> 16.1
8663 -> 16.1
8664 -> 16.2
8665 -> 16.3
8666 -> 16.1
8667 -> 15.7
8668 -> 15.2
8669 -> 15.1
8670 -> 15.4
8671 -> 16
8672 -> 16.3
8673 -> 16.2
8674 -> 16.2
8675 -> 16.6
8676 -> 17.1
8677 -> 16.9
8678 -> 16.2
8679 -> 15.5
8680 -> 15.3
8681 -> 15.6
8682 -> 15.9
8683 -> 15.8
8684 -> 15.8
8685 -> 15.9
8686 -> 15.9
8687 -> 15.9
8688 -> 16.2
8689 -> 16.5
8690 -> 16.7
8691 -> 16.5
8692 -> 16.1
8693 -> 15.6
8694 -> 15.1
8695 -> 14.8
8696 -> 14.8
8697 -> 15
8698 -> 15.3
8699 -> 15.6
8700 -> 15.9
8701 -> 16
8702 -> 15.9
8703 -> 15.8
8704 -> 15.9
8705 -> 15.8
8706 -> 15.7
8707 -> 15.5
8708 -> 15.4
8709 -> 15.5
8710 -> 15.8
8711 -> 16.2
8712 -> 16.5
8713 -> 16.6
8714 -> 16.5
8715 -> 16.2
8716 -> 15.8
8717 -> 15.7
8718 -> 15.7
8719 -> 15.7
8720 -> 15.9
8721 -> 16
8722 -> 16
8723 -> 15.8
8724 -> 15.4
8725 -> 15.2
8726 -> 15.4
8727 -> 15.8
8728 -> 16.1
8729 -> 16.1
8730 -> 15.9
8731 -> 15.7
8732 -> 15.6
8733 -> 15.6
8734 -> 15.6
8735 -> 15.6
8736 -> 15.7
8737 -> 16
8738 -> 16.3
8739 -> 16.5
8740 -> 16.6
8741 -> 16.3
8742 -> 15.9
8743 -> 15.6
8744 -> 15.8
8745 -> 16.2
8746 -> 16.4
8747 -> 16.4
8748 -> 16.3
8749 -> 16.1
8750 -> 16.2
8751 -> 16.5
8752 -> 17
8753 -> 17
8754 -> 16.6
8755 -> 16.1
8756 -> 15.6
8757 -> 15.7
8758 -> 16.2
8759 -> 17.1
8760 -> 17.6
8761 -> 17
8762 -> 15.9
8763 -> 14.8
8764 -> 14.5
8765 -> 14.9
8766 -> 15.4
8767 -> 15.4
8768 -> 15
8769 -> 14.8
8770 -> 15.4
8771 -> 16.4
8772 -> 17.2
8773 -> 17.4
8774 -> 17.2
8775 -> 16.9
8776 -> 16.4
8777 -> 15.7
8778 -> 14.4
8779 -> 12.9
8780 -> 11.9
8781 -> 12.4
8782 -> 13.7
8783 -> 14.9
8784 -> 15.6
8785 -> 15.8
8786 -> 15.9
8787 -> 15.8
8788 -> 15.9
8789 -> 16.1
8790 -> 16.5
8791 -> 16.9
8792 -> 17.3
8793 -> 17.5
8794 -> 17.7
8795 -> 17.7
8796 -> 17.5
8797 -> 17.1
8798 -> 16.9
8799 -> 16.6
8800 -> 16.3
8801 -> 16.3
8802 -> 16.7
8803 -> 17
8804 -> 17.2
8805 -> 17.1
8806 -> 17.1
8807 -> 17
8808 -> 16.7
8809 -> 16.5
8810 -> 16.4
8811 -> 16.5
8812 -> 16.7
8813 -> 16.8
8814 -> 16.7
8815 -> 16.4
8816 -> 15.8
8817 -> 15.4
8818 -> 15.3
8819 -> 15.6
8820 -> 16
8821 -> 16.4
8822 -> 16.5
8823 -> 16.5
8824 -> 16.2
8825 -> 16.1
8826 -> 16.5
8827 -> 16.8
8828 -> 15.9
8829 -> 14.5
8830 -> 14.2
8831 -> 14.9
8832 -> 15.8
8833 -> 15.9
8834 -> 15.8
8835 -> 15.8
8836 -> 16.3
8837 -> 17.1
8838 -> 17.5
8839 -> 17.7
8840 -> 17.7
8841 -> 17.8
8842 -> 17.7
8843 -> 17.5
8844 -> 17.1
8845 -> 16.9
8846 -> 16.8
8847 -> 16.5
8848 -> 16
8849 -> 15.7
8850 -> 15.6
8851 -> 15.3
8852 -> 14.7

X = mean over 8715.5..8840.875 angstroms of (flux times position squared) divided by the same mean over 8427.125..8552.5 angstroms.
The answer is 1.14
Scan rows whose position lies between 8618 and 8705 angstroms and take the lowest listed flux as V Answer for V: 14.7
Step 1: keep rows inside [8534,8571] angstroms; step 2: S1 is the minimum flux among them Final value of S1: 14.4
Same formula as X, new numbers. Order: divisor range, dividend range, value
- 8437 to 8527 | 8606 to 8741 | 1.12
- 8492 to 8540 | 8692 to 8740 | 1.10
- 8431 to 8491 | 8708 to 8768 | 1.14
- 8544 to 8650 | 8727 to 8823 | 1.07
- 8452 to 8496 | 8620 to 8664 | 1.11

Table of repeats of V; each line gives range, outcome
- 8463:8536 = 14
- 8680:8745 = 14.8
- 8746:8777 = 14.5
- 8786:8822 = 15.3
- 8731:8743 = 15.6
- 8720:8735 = 15.2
